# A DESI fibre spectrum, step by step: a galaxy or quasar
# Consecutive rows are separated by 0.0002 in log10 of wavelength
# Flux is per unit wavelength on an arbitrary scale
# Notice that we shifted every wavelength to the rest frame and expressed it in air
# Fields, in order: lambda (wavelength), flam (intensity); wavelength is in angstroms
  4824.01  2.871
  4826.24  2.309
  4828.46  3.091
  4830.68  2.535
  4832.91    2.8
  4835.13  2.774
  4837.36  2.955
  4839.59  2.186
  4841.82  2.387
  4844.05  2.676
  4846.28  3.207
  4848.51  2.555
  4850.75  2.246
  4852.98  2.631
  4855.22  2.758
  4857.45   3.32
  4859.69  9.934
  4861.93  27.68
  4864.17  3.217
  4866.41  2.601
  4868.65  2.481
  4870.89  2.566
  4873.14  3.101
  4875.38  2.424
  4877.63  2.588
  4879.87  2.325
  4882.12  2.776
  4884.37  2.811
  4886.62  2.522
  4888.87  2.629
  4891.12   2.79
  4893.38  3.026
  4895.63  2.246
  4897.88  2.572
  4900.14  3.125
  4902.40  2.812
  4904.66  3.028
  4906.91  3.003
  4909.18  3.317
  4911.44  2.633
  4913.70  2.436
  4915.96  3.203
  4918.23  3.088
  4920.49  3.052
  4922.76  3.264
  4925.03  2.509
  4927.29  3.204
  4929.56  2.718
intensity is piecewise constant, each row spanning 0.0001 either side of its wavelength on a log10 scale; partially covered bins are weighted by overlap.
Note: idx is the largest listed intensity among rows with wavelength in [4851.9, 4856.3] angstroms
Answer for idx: 2.758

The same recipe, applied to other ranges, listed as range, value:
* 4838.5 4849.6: 3.207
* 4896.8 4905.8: 3.125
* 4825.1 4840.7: 3.091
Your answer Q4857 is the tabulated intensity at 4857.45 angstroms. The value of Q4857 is 3.32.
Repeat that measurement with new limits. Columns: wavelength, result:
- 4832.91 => 2.8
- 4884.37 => 2.811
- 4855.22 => 2.758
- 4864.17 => 3.217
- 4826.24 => 2.309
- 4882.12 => 2.776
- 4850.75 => 2.246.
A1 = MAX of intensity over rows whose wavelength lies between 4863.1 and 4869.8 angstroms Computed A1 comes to 3.217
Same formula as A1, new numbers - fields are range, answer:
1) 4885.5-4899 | 3.026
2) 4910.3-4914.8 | 2.633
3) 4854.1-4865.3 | 27.68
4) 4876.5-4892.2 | 2.811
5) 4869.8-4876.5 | 3.101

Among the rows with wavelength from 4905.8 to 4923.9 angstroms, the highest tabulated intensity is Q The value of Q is 3.317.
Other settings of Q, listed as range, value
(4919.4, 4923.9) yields 3.264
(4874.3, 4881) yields 2.588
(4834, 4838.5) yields 2.955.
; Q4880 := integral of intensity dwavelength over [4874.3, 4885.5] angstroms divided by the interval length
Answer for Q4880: 2.59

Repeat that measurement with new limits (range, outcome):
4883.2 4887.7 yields 2.67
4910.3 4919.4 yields 2.84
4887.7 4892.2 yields 2.71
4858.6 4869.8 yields 9.16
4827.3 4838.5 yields 2.83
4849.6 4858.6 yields 2.76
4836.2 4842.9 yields 2.51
